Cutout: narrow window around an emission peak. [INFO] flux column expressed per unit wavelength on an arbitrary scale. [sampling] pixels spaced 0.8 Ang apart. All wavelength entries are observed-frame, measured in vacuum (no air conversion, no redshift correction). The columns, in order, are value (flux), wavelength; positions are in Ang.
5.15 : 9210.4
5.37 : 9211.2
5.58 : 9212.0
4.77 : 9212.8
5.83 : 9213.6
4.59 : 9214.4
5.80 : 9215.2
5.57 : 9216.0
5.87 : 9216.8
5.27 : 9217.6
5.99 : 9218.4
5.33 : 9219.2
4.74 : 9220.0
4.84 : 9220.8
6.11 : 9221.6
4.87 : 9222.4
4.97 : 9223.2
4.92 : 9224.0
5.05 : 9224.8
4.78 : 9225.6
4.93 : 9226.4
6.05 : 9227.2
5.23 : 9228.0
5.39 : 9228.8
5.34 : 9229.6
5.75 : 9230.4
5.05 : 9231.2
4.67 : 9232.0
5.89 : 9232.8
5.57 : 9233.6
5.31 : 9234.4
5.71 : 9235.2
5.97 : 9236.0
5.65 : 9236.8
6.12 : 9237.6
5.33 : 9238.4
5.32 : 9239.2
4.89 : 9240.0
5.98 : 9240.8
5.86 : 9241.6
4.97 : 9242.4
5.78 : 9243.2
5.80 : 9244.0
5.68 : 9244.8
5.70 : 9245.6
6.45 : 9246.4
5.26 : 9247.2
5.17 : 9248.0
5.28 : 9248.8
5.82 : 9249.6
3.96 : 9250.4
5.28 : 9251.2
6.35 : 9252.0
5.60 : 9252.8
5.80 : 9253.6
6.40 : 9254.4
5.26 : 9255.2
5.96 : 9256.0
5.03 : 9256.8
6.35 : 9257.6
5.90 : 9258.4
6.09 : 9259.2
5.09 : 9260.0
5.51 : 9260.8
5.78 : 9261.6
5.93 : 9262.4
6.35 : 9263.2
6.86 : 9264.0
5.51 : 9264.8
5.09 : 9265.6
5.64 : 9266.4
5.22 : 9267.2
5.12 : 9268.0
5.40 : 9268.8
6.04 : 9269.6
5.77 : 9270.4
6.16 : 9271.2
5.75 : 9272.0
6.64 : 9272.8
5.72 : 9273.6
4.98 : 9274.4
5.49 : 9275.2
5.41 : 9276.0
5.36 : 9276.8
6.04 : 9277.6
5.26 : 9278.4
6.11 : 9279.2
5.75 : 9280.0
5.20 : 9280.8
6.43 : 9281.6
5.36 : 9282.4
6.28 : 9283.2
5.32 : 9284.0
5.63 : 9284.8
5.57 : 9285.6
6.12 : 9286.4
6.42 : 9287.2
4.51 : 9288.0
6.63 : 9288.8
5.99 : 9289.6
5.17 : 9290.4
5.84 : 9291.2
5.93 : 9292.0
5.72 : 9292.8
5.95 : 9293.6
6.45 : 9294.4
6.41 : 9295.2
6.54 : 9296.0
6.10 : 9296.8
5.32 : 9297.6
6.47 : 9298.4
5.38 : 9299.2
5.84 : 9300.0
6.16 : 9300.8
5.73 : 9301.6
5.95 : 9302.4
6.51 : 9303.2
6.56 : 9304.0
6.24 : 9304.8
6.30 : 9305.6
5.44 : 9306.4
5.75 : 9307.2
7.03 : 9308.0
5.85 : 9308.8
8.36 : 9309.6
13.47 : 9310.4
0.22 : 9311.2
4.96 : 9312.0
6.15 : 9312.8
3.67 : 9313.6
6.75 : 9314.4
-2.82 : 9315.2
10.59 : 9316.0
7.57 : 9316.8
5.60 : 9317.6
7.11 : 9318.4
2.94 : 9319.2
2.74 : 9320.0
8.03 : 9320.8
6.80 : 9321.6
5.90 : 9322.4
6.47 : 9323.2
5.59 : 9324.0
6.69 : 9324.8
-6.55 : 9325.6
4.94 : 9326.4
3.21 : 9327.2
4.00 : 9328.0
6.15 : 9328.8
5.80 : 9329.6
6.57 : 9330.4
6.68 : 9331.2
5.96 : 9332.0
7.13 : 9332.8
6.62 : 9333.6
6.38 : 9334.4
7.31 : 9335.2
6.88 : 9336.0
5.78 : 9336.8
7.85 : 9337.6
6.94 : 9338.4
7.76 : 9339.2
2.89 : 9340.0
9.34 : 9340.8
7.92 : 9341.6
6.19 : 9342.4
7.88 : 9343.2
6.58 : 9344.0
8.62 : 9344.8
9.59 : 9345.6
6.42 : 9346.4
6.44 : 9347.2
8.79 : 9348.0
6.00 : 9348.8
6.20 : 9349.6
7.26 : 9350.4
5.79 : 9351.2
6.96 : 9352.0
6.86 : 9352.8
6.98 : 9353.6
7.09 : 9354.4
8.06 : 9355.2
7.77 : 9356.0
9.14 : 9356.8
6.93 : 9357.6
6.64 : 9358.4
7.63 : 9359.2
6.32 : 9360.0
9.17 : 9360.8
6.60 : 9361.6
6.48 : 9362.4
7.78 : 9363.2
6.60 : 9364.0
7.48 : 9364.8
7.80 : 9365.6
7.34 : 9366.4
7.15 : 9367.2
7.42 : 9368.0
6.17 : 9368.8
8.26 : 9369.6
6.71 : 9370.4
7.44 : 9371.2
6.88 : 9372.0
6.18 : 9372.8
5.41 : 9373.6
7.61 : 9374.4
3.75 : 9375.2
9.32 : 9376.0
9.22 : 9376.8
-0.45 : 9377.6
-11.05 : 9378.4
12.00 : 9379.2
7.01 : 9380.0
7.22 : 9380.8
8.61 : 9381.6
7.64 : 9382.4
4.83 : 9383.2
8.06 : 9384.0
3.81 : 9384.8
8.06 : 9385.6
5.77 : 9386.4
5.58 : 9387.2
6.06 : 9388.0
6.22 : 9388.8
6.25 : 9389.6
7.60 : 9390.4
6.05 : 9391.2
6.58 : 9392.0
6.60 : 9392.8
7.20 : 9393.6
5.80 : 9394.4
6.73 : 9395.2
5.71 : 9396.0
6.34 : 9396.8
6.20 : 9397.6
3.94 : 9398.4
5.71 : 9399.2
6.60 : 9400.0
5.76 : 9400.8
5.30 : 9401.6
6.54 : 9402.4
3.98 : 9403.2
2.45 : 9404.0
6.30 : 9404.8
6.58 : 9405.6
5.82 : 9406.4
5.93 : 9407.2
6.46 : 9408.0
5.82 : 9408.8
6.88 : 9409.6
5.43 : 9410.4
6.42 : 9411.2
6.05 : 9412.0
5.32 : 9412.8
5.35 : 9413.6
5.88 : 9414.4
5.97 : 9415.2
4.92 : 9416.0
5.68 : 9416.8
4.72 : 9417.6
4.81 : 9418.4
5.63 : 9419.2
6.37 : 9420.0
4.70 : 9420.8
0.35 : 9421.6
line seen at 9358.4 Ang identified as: Mg II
